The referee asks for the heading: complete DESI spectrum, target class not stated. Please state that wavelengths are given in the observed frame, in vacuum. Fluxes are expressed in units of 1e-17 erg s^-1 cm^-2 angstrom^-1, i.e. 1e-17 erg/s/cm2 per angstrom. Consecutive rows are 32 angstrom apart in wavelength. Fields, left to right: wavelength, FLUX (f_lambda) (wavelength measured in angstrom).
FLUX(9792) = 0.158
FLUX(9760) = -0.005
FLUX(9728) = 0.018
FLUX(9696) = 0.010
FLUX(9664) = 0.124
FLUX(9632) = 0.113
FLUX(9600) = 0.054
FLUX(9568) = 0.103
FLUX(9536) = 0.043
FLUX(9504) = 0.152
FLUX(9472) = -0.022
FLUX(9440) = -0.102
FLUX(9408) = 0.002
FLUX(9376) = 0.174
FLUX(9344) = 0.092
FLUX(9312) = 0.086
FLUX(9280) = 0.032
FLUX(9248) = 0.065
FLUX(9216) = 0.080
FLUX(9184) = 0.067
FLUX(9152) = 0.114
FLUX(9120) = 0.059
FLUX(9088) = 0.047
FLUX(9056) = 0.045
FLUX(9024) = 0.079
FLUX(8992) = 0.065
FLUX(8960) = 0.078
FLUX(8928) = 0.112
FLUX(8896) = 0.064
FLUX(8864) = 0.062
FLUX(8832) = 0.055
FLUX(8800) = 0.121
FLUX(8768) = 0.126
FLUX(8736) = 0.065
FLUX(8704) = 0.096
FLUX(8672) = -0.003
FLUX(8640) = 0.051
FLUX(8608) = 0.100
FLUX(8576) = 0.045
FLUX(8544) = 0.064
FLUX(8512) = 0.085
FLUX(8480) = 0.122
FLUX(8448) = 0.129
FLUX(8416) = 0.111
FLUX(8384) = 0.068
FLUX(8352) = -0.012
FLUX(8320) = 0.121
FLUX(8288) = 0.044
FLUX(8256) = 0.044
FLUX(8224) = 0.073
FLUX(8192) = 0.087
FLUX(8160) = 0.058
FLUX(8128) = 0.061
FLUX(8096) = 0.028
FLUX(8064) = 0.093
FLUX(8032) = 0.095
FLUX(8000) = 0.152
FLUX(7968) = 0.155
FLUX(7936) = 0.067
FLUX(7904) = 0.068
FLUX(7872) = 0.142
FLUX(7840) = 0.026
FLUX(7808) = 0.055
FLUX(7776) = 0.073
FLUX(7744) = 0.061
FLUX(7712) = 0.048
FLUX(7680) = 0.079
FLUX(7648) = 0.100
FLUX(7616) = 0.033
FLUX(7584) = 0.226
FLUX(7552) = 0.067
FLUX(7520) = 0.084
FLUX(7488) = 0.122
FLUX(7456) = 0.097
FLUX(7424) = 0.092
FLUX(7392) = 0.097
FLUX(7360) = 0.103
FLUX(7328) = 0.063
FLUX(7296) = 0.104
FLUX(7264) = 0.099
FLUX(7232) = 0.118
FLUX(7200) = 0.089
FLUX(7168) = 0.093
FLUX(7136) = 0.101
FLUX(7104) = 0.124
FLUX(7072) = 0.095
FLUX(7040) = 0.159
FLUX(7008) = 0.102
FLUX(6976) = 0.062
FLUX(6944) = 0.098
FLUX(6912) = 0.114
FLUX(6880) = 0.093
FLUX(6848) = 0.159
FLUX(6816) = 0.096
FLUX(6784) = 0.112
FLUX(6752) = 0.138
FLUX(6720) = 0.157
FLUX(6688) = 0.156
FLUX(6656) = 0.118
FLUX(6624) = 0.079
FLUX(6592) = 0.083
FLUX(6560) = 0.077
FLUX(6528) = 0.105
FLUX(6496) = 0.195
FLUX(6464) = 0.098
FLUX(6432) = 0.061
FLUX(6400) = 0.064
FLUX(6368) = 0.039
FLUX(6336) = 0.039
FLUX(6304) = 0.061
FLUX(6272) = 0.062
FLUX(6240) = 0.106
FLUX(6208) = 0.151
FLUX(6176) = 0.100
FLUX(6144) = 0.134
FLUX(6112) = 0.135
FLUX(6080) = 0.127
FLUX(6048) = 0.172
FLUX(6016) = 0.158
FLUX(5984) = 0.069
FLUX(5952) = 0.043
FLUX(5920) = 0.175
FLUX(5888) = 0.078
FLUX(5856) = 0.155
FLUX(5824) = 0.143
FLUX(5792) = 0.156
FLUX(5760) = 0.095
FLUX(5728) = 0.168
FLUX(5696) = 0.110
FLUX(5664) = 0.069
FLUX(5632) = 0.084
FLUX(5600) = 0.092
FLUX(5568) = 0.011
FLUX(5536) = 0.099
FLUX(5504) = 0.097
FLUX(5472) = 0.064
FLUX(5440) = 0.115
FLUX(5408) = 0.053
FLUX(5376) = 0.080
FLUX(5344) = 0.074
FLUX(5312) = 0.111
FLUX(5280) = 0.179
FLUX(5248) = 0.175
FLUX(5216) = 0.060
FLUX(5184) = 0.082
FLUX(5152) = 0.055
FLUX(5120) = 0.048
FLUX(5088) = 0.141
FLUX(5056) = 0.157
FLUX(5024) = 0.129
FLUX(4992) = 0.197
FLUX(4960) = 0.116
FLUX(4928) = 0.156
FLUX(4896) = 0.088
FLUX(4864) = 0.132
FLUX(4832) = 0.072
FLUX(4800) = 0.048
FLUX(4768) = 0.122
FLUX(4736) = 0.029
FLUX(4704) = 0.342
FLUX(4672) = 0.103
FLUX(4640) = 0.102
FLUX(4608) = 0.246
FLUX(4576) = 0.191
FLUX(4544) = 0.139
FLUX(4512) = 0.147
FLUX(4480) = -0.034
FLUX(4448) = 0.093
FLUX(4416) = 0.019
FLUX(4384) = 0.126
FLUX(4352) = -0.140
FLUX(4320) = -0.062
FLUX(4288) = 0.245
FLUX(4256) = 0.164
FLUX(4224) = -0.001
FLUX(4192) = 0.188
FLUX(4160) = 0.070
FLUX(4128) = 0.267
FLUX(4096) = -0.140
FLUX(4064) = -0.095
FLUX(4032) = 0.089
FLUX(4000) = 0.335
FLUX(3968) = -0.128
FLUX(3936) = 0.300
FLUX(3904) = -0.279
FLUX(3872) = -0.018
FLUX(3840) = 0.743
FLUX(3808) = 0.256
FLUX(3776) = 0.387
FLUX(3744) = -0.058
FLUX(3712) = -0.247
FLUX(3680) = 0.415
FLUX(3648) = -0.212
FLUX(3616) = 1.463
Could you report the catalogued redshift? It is 0.217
